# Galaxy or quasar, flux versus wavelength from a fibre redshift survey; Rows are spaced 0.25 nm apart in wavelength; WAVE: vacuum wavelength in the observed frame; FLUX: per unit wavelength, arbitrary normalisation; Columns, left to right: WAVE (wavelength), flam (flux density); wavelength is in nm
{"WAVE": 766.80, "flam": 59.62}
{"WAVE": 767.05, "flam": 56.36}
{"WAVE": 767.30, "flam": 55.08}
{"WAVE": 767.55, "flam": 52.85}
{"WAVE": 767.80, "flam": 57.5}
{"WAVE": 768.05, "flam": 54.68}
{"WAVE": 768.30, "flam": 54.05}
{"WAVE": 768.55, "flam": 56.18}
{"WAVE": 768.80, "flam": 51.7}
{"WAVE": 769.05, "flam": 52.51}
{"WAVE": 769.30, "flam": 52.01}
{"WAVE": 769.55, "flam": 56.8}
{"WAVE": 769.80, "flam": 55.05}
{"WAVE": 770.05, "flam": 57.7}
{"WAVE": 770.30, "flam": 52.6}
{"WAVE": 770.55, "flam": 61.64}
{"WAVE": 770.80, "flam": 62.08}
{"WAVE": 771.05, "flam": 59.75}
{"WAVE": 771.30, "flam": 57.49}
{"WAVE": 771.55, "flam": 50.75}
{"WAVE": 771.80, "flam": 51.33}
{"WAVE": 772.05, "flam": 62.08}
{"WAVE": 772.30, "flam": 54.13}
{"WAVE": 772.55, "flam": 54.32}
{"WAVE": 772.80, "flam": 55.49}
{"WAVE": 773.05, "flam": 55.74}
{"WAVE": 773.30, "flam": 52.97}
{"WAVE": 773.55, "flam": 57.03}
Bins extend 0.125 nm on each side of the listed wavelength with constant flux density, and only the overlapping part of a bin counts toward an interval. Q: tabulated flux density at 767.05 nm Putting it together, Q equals 56.36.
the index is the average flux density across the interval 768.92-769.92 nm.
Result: 54.1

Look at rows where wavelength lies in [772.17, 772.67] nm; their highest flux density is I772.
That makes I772 54.32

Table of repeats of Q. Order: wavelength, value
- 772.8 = 55.49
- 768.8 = 51.7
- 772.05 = 62.08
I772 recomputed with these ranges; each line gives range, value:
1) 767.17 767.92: 57.5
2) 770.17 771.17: 62.08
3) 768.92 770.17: 57.7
